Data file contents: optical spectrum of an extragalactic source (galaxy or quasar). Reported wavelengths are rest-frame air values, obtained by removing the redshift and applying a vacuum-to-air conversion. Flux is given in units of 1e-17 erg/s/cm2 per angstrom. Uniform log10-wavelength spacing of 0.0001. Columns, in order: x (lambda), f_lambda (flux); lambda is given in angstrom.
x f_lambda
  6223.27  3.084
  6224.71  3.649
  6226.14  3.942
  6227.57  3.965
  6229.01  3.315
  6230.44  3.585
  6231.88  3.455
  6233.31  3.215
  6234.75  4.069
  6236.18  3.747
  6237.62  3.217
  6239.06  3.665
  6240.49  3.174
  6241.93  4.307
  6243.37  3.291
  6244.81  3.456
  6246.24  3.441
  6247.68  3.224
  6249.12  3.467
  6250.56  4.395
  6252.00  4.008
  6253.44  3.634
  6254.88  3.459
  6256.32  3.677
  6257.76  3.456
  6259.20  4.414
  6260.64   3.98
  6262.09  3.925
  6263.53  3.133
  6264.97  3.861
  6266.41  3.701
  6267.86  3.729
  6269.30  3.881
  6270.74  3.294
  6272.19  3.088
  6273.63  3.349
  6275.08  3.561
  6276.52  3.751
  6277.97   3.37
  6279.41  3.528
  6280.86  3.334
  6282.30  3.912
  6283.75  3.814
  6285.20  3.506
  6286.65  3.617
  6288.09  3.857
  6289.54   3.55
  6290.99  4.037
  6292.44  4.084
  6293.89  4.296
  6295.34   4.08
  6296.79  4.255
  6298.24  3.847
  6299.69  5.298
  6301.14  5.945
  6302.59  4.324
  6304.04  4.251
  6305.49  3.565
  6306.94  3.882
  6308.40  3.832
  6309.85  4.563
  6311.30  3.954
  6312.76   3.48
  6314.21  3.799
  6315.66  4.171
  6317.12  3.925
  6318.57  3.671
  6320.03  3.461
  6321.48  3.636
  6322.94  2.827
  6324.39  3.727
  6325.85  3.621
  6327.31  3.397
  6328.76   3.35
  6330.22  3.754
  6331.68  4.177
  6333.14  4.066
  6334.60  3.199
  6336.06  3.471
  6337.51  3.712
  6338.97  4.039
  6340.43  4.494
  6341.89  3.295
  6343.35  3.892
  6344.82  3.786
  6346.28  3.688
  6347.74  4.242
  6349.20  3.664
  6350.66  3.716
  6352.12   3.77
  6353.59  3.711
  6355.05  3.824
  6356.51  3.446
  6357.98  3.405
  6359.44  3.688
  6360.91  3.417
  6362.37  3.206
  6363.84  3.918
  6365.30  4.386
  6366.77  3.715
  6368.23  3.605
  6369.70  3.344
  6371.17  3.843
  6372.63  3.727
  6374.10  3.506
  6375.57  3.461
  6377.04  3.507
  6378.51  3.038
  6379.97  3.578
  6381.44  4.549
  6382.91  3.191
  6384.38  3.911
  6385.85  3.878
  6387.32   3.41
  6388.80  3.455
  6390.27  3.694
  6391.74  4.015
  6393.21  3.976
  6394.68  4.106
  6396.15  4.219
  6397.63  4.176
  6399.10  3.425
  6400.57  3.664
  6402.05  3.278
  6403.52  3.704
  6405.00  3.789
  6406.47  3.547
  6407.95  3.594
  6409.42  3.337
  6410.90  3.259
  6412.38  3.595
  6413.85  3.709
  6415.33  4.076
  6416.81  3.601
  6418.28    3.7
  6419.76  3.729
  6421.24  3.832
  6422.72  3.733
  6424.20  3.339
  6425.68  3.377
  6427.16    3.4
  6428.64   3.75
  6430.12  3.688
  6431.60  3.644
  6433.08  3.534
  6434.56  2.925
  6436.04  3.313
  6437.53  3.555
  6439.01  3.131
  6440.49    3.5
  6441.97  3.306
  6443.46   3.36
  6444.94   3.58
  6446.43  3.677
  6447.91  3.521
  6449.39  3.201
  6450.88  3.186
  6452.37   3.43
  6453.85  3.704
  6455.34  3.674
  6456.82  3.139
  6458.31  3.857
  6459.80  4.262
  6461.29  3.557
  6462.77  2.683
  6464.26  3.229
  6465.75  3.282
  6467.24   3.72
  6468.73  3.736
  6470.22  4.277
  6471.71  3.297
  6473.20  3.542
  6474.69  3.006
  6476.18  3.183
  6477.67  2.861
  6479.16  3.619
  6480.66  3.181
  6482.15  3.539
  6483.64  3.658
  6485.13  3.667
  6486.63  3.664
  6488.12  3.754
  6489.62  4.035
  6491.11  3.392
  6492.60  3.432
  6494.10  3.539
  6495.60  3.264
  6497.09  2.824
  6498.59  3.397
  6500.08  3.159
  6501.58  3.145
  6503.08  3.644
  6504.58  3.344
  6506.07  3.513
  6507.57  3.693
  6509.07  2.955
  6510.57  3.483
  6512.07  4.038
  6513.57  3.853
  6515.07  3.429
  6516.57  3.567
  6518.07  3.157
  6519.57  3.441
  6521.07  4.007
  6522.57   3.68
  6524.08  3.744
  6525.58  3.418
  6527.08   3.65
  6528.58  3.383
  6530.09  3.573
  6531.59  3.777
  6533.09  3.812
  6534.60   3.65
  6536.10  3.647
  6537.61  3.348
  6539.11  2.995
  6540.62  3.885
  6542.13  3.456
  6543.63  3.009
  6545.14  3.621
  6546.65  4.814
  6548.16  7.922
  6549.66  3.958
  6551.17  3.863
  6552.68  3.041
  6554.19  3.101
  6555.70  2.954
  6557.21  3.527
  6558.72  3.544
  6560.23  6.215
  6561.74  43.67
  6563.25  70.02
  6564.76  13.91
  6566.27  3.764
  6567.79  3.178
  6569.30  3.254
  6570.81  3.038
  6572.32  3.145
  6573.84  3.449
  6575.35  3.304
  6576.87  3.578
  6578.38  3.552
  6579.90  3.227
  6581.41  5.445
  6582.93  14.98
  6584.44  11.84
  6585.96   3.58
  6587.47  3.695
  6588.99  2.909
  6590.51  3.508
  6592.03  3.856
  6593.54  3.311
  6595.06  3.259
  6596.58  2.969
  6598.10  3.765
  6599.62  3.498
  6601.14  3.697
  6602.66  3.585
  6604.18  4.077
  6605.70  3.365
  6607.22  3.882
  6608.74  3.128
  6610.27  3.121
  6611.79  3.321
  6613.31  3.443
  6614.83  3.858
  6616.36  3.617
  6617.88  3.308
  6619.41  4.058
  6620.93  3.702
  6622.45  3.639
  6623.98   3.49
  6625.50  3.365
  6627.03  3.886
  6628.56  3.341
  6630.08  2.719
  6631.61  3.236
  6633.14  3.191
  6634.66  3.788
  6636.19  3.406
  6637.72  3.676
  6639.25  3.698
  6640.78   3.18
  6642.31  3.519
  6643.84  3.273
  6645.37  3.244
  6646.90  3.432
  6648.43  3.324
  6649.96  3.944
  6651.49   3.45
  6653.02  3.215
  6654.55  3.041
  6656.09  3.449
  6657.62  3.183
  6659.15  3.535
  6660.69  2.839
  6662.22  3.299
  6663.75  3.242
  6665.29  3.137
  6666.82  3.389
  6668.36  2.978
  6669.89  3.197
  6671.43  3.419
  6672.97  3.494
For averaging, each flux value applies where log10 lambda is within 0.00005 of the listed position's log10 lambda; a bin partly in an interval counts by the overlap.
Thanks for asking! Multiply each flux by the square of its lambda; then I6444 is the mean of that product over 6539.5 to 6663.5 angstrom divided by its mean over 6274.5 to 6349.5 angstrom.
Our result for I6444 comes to 1.48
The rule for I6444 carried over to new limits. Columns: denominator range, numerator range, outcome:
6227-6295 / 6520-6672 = 1.49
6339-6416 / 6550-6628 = 1.79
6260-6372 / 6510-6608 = 1.65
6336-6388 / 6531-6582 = 2.07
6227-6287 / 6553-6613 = 2.13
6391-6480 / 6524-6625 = 1.67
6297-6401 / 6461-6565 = 1.46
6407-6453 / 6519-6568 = 2.19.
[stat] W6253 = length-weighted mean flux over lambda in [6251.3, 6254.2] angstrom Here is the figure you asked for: 3.81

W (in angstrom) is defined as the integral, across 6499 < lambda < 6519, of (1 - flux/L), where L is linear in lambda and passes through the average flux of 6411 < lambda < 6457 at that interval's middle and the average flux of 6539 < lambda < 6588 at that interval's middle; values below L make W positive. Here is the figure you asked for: 8.7 angstrom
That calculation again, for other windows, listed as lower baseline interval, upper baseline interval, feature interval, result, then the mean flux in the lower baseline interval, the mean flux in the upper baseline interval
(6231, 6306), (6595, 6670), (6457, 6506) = 1.55 angstrom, 3.78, 3.42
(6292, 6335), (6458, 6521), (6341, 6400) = 1.32 angstrom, 3.95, 3.48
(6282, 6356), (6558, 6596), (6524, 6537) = 7.21 angstrom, 3.88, 9.06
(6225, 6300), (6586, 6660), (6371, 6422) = -0.99 angstrom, 3.71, 3.46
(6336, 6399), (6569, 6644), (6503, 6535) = 2.18 angstrom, 3.74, 3.9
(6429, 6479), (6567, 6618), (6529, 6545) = 1.31 angstrom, 3.45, 4.09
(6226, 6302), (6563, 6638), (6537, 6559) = 4.57 angstrom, 3.76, 5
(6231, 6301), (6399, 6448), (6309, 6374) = -1.44 angstrom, 3.74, 3.54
